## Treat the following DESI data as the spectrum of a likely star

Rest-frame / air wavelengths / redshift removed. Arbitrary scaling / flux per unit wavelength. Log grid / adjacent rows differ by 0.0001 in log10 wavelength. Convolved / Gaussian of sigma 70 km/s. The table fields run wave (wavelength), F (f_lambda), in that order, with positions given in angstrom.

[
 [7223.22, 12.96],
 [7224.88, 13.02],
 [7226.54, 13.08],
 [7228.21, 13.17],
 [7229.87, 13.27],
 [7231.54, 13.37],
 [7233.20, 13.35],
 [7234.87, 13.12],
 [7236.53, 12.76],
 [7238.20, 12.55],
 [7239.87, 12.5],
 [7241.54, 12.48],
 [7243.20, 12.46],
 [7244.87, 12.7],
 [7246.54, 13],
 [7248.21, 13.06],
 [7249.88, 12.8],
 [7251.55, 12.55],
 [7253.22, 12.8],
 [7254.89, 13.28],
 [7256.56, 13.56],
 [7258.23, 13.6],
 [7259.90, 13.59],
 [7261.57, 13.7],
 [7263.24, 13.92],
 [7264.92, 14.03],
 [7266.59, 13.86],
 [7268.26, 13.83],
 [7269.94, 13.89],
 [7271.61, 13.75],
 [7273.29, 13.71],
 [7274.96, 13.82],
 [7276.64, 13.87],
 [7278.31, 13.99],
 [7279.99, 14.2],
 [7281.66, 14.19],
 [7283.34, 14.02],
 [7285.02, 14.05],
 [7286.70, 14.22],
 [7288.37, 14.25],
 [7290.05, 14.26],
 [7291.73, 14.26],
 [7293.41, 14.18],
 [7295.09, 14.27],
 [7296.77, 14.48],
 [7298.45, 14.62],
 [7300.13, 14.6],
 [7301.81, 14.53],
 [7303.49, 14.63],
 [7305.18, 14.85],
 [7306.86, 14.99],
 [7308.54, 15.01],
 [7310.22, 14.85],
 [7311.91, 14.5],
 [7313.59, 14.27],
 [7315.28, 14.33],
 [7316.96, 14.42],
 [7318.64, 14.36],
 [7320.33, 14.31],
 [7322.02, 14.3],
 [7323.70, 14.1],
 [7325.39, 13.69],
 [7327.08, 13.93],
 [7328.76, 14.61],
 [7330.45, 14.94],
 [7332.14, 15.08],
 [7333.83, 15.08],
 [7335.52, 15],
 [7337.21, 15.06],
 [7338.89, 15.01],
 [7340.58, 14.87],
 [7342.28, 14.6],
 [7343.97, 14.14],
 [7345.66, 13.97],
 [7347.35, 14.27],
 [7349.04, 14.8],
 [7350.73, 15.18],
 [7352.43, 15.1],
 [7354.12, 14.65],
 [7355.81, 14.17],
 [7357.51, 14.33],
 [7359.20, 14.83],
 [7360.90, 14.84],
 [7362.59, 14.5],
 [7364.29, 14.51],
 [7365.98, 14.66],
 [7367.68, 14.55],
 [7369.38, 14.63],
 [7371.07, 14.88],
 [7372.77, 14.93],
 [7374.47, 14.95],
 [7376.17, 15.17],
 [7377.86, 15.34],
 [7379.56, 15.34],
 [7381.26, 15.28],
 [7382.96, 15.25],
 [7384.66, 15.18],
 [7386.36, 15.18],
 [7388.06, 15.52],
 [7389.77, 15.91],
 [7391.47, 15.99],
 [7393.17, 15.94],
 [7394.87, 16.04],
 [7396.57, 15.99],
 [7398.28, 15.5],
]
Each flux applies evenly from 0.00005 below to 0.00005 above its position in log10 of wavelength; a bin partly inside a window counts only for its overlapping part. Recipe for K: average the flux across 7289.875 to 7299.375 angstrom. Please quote 14.4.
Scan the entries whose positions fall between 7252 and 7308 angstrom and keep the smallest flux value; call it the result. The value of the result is 12.8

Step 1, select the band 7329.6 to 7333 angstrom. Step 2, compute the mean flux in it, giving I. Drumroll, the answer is 15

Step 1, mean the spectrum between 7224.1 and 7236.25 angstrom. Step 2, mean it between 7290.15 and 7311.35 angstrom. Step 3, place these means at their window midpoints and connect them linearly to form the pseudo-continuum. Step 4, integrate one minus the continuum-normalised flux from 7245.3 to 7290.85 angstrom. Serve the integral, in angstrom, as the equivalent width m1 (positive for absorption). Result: 0.83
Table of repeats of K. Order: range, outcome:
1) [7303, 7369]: 14.6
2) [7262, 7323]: 14.3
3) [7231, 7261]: 13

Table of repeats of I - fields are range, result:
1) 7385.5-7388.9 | 15.4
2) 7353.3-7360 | 14.5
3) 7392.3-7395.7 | 16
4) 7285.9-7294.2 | 14.2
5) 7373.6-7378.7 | 15.2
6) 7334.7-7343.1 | 14.9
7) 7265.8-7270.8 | 13.9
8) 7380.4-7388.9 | 15.3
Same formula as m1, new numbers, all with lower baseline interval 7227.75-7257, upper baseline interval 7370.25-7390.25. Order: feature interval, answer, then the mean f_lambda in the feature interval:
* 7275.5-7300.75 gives -1.0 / 14.2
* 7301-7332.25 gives -0.7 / 14.5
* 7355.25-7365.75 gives 0.2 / 14.5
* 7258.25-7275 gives -0.6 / 13.8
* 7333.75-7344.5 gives -0.2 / 14.8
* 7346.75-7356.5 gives 0.0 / 14.7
